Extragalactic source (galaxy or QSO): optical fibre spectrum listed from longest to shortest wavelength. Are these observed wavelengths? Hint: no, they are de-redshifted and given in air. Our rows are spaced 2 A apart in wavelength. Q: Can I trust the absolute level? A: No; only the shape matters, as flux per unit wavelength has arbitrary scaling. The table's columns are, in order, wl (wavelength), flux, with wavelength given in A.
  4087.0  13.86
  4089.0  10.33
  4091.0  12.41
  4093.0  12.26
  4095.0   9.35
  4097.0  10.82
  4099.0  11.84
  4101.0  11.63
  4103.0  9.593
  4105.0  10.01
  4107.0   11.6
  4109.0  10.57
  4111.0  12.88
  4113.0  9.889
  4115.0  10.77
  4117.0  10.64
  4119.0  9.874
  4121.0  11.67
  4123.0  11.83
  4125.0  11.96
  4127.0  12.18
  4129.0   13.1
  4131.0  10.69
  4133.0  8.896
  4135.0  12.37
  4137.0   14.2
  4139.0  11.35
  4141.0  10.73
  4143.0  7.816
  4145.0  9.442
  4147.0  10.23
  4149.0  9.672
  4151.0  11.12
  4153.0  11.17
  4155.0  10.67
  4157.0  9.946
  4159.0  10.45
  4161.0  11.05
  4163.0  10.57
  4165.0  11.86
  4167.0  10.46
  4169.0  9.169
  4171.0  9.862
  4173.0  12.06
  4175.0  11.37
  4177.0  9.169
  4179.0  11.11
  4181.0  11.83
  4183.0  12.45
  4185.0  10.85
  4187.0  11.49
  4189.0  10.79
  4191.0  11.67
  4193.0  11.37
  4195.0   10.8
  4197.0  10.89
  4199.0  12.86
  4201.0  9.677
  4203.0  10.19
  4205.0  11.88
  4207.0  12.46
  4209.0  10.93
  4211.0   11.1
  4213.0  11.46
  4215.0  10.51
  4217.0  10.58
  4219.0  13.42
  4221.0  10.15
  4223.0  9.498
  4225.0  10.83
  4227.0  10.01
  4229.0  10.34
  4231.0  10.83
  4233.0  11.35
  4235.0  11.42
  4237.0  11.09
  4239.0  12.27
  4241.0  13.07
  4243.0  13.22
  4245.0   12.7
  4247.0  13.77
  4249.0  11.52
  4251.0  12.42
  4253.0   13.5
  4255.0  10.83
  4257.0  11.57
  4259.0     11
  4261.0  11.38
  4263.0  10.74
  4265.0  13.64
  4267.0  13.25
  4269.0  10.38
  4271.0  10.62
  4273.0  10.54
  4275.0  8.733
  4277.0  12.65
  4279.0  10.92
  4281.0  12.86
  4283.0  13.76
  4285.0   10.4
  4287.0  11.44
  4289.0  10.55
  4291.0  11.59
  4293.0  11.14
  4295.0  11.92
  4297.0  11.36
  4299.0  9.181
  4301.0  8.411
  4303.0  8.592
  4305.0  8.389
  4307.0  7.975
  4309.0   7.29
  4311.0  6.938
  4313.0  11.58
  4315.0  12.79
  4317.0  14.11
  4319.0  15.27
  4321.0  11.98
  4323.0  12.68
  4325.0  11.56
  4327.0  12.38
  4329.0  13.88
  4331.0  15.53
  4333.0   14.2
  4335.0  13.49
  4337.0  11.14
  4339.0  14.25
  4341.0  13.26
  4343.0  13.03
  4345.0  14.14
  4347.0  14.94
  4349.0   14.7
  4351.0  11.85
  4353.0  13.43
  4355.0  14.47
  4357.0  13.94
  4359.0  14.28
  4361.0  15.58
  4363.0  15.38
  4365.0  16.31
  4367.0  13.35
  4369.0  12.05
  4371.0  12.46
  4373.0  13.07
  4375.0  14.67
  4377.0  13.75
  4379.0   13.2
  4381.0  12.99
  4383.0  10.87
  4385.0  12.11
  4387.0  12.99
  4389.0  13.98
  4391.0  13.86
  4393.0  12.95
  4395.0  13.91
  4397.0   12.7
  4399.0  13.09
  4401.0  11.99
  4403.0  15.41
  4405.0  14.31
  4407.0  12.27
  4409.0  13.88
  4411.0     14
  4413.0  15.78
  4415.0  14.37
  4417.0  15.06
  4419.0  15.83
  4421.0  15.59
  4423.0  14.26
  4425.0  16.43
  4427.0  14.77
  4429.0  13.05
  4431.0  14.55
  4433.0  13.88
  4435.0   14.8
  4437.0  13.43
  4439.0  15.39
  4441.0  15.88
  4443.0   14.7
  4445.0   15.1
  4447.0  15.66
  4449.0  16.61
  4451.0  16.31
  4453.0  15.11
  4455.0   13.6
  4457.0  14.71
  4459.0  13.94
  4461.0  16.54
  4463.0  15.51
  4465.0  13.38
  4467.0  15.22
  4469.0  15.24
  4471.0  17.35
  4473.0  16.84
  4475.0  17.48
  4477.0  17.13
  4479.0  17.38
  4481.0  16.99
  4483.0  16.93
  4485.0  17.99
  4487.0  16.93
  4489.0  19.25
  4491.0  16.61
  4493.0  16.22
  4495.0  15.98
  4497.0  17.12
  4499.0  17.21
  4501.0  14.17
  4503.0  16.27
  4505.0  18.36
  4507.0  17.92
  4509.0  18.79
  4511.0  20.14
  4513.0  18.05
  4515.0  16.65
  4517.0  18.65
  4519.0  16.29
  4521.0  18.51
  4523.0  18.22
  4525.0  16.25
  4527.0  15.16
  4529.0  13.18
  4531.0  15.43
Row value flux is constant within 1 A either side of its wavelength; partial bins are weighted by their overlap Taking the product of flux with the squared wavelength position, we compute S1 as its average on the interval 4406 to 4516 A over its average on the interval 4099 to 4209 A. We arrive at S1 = 1.7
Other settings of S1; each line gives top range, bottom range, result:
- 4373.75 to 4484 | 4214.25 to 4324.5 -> 1.41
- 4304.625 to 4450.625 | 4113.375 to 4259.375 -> 1.33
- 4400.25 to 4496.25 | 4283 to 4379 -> 1.30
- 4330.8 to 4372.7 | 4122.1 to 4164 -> 1.40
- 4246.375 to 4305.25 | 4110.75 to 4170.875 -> 1.11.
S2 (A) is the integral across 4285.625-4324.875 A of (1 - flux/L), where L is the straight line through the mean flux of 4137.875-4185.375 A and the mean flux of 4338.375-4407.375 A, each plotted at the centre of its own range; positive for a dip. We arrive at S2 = 6.0 A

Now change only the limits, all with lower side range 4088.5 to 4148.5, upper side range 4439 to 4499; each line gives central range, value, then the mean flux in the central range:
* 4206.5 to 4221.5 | 1.3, 11.3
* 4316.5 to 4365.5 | 1.6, 13.8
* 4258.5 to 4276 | 2.7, 11.1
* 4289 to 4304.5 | 3.8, 10.3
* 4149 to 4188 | 3.0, 10.8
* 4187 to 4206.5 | 1.6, 11.2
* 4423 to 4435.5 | 0.8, 14.5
